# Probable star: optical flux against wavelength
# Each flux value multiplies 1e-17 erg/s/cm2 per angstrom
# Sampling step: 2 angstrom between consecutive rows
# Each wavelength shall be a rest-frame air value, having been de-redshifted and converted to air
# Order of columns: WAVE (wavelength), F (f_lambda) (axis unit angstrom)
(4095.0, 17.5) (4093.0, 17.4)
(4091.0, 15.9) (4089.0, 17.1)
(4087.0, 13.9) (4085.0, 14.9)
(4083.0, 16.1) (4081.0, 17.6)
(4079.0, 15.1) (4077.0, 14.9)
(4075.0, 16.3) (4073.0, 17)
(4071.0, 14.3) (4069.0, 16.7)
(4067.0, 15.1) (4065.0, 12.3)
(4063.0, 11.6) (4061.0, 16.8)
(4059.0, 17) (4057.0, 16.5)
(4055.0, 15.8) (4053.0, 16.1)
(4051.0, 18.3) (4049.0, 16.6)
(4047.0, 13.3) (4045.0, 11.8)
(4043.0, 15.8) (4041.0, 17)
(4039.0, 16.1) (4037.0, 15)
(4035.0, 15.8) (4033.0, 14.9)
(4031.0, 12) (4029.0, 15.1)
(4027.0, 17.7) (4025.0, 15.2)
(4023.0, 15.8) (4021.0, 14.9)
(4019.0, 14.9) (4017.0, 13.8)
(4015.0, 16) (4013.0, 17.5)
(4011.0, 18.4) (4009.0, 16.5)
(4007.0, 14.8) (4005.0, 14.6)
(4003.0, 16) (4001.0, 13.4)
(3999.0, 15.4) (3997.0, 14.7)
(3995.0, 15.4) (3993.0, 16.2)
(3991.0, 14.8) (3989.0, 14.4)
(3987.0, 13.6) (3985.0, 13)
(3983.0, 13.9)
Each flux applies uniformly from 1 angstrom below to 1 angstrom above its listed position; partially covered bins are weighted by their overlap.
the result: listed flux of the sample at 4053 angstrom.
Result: 16.1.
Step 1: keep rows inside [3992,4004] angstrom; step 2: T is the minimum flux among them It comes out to 13.4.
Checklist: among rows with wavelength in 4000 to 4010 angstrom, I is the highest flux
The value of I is 16.5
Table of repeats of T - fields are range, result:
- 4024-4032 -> 12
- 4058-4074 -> 11.6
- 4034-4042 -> 15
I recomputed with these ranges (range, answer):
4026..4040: 17.7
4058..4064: 17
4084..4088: 14.9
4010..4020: 18.4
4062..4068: 15.1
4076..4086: 17.6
